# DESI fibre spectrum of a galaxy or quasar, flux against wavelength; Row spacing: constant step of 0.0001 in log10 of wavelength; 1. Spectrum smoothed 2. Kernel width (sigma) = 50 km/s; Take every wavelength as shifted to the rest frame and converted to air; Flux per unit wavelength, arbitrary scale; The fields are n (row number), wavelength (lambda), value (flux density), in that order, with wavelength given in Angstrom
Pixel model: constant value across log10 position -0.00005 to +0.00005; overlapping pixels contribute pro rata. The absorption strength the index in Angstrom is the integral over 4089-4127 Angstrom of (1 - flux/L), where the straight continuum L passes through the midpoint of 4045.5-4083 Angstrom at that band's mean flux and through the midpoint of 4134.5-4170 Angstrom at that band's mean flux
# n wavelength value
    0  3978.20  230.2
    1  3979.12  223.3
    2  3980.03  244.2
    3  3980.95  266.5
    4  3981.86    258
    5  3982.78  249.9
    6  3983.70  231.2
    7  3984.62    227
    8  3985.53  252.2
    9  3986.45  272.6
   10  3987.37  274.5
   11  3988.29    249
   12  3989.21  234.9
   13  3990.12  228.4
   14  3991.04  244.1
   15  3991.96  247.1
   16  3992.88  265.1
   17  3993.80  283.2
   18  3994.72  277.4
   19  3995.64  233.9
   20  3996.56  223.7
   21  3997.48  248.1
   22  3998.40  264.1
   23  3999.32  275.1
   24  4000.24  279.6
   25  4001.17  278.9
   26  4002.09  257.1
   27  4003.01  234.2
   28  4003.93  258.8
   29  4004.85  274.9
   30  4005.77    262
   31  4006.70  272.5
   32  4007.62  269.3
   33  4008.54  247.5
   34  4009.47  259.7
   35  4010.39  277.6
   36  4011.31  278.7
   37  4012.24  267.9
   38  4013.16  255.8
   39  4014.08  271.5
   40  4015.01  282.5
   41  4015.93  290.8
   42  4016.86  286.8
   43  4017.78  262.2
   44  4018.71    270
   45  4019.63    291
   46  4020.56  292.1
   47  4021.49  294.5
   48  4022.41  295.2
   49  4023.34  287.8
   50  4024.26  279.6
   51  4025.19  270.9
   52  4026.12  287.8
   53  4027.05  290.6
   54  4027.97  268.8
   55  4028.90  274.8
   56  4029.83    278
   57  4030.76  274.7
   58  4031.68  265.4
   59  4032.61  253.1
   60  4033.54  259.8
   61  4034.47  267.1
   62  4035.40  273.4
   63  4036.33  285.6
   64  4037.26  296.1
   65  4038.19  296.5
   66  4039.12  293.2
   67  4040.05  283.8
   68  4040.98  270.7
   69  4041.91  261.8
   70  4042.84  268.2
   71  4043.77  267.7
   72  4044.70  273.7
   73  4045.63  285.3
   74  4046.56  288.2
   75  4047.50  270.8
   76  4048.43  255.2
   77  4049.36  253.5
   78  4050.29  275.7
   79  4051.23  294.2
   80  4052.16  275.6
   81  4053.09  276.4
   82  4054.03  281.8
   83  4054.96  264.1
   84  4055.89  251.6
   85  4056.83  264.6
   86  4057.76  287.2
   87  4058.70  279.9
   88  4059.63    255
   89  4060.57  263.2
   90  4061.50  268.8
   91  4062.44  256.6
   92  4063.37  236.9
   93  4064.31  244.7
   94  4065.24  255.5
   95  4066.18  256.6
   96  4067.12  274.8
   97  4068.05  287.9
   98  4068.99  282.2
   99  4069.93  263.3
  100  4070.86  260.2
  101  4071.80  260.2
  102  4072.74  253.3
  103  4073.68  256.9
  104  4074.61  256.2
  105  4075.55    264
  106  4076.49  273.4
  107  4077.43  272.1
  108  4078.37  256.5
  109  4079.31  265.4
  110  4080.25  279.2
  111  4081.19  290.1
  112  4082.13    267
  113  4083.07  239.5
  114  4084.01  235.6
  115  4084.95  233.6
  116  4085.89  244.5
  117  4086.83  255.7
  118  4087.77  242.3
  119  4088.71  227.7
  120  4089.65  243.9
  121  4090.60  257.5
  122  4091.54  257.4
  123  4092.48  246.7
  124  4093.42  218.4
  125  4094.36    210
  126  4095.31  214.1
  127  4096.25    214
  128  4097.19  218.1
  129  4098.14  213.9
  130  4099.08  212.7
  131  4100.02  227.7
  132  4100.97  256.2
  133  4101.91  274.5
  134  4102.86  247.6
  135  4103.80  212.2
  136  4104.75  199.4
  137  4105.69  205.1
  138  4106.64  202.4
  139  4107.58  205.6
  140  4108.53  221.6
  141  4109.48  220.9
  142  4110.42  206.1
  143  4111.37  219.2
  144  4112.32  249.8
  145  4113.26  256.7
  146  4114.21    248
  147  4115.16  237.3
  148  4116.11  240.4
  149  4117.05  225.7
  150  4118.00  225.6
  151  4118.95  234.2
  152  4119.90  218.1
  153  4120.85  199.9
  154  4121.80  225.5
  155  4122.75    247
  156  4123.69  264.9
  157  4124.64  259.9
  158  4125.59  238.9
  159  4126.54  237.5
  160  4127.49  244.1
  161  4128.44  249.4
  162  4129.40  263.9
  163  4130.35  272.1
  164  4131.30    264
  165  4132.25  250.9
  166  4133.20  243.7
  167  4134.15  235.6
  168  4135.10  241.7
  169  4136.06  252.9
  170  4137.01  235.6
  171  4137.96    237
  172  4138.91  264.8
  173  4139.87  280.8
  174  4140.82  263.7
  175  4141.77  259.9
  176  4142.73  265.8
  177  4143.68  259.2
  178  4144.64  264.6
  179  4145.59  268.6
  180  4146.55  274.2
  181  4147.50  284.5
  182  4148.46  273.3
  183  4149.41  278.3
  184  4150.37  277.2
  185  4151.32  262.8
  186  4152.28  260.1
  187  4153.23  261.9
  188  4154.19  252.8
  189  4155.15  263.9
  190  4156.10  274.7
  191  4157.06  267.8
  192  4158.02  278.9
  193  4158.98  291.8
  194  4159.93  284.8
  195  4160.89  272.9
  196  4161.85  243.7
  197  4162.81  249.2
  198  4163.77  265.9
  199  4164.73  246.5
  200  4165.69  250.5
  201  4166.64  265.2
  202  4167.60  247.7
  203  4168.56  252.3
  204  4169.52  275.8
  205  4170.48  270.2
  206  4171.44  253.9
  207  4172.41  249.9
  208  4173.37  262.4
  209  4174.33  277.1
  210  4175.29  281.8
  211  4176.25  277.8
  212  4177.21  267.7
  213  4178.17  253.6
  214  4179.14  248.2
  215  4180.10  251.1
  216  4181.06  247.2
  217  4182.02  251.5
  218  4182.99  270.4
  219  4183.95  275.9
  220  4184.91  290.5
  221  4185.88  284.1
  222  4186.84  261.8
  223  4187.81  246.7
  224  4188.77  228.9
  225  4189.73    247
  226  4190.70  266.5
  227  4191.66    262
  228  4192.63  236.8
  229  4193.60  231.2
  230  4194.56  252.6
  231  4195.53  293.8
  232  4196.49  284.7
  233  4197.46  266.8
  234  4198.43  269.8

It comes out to 5.0 Angstrom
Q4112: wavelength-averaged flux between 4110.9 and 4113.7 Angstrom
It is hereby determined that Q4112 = 242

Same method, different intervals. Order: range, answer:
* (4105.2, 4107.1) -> 204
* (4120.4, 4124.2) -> 235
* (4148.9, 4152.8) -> 270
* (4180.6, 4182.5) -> 250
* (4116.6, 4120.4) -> 225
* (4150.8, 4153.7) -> 263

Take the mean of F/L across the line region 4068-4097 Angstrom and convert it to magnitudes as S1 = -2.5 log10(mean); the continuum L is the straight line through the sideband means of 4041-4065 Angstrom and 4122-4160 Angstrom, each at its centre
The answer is 0.06 mag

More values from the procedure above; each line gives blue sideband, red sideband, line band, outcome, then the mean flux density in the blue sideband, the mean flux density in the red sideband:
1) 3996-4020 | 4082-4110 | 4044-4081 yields -0.10 mag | 267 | 230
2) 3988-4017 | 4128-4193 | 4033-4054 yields -0.06 mag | 262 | 262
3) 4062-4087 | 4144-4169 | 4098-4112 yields 0.18 mag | 260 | 266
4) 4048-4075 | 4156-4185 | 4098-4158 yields 0.08 mag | 265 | 264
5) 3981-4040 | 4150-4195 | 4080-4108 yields 0.13 mag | 268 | 262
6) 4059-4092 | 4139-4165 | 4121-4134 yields 0.06 mag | 258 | 268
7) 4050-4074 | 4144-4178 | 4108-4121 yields 0.16 mag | 266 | 266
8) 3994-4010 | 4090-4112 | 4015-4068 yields -0.12 mag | 260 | 225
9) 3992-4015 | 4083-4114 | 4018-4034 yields -0.09 mag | 263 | 230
